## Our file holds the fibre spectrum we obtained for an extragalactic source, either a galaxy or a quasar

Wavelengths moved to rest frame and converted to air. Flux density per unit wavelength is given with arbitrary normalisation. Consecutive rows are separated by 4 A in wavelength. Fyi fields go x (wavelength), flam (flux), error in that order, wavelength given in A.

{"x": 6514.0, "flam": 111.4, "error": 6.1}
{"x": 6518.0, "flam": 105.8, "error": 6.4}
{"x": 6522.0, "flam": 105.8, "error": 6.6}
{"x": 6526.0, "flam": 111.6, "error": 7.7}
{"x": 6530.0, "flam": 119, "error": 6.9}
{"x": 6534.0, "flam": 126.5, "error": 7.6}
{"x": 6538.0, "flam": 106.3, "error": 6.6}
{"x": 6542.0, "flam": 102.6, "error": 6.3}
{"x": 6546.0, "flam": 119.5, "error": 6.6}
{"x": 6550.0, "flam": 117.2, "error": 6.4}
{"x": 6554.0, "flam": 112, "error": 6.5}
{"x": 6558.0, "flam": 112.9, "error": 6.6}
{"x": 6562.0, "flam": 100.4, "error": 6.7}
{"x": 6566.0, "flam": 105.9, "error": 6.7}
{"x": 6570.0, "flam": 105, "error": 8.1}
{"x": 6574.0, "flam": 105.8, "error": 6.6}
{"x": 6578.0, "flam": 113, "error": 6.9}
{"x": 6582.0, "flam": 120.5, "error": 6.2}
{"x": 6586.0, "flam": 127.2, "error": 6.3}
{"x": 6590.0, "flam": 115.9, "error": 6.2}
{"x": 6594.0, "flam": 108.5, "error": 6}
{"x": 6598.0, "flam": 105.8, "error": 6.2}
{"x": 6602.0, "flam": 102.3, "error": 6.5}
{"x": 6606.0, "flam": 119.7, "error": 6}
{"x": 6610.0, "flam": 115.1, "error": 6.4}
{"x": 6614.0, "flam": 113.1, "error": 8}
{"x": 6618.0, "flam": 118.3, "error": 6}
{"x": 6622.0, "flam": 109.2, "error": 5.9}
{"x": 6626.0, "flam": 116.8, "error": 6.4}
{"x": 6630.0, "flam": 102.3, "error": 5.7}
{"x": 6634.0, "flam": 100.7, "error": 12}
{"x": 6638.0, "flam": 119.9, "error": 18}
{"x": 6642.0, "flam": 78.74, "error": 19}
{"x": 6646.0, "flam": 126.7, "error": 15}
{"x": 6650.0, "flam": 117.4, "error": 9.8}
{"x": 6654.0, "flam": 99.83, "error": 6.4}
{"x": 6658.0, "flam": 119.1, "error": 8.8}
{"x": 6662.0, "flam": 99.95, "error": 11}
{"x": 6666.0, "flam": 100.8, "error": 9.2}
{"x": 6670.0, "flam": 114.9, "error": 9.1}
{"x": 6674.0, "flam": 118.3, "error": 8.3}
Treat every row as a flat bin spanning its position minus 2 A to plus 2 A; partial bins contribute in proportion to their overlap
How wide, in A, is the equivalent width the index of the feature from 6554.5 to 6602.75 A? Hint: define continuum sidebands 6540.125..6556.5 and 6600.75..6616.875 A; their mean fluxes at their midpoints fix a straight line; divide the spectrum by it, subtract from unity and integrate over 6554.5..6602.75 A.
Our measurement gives 1.1 A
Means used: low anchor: 113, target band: 111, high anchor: 113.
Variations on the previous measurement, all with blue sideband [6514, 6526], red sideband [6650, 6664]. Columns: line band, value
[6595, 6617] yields -0.73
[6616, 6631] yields -0.62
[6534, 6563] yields -1.04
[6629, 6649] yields 0.27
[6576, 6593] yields -1.69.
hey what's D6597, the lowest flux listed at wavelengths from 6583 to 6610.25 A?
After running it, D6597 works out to 102.3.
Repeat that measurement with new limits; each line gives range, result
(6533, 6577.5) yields 100.4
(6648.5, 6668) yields 99.83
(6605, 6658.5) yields 78.74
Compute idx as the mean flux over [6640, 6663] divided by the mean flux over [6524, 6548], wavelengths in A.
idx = 0.9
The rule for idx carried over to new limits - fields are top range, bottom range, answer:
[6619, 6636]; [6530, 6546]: 0.95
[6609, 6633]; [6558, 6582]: 1.04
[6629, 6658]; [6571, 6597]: 0.94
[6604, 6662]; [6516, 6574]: 1.00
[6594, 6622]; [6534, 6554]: 0.99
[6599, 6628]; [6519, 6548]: 1.00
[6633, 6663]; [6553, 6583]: 0.99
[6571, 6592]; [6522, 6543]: 1.03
